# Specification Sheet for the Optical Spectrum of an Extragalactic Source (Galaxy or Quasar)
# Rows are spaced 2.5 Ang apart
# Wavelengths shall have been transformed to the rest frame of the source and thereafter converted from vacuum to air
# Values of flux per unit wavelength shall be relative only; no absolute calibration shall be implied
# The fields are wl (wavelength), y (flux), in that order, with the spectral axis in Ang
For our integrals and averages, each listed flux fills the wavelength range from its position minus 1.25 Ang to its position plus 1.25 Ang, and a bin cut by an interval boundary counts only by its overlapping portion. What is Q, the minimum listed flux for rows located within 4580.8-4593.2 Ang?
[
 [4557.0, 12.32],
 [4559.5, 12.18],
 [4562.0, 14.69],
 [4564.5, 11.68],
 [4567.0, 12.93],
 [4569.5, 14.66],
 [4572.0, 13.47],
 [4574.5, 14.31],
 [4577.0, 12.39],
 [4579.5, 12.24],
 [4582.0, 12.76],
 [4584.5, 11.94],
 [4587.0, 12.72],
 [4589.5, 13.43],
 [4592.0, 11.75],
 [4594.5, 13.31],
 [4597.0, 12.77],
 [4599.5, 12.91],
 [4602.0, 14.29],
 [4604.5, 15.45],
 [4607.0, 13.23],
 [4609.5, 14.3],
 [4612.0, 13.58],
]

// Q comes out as 11.75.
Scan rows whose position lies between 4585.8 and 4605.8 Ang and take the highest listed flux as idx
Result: 15.45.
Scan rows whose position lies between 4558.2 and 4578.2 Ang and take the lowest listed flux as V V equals 11.68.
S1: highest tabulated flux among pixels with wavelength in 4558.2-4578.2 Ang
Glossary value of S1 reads 14.69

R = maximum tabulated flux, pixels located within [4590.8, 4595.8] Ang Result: 13.31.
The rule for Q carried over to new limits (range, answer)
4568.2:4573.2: 13.47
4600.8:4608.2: 13.23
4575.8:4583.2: 12.24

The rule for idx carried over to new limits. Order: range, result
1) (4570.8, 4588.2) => 14.31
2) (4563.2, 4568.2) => 12.93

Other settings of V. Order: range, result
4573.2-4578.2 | 12.39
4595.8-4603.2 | 12.77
